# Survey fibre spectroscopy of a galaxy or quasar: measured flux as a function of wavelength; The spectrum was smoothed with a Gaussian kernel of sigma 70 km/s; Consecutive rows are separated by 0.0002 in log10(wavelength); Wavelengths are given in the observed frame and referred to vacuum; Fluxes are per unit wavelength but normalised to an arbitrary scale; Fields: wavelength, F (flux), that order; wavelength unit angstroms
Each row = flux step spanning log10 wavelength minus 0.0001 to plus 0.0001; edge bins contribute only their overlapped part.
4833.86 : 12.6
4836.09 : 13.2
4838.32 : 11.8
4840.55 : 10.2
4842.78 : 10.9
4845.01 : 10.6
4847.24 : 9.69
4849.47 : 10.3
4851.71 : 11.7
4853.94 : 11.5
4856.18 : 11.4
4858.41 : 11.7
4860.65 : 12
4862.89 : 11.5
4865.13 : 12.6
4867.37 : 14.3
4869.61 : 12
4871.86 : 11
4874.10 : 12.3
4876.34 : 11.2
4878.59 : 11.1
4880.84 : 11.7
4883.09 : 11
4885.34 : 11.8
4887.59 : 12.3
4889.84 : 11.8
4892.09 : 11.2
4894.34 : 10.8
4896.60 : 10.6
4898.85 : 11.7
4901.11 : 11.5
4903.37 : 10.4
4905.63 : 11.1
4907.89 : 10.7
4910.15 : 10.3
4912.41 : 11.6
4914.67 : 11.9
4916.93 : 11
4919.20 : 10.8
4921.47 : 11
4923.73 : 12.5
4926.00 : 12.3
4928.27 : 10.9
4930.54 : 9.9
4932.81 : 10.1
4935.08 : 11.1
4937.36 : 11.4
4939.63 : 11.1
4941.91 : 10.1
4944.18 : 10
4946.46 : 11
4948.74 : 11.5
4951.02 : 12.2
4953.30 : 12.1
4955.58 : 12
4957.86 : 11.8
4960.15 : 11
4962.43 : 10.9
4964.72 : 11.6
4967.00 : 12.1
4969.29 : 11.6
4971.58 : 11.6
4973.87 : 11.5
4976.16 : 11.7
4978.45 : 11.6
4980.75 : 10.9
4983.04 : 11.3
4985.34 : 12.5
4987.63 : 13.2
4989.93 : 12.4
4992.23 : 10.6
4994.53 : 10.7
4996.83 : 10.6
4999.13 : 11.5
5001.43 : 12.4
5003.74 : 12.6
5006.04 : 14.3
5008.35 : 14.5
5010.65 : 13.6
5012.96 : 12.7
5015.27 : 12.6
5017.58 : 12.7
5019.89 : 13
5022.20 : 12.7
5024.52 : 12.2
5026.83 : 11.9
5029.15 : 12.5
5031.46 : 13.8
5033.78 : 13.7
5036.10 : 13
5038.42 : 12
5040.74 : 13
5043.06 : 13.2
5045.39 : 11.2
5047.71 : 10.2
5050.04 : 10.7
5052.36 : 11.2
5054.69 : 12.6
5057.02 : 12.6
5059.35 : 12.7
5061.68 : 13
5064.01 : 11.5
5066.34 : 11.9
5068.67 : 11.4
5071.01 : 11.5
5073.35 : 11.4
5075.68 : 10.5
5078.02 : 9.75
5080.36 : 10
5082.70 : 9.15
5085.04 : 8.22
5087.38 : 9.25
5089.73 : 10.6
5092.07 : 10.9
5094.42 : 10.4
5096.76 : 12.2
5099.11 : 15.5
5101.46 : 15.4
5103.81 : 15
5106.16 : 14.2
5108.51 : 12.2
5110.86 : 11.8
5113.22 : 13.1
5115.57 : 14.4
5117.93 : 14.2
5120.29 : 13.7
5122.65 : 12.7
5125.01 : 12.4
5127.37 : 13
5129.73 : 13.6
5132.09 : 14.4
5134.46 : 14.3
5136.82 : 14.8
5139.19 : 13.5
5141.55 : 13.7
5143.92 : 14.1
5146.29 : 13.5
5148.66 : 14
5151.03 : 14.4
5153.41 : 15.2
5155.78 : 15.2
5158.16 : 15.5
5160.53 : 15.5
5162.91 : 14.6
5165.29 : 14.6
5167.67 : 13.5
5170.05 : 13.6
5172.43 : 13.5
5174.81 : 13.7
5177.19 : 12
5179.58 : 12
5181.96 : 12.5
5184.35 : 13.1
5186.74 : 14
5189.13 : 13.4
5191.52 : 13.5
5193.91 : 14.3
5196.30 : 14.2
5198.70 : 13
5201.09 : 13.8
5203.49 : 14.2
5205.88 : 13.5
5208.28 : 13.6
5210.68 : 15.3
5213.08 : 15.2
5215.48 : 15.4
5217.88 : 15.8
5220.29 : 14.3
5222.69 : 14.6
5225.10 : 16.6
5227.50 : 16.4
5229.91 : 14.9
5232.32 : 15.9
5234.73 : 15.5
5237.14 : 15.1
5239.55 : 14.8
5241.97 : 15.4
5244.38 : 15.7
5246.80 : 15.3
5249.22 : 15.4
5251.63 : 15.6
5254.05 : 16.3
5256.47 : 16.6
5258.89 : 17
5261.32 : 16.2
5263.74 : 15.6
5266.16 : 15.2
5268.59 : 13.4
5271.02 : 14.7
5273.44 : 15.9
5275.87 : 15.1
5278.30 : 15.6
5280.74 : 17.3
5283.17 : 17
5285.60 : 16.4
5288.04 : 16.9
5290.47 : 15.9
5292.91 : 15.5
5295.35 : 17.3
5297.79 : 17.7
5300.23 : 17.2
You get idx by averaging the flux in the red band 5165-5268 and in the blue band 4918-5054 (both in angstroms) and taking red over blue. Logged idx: 1.24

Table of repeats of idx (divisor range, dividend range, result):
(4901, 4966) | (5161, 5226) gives 1.25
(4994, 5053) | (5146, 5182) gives 1.13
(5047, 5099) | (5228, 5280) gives 1.40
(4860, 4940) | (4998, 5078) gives 1.08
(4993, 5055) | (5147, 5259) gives 1.18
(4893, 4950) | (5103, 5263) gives 1.30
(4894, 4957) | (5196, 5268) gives 1.37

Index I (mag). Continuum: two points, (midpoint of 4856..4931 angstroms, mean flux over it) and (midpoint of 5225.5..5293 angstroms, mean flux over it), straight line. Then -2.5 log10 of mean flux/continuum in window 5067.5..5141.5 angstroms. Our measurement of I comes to 0.13 mag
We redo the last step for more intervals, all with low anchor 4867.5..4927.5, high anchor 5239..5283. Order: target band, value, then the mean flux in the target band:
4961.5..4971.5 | 0.06 mag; 11.6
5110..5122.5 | 0.04 mag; 13.4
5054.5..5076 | 0.12 mag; 11.9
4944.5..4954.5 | 0.04 mag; 11.6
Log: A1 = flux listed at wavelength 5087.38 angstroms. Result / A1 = 9.25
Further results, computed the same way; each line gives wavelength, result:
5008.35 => 14.5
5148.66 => 14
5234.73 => 15.5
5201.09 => 13.8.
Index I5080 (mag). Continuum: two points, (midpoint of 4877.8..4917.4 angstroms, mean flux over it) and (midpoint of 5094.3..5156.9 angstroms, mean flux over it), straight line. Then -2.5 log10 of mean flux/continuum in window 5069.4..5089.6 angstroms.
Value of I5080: 0.30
